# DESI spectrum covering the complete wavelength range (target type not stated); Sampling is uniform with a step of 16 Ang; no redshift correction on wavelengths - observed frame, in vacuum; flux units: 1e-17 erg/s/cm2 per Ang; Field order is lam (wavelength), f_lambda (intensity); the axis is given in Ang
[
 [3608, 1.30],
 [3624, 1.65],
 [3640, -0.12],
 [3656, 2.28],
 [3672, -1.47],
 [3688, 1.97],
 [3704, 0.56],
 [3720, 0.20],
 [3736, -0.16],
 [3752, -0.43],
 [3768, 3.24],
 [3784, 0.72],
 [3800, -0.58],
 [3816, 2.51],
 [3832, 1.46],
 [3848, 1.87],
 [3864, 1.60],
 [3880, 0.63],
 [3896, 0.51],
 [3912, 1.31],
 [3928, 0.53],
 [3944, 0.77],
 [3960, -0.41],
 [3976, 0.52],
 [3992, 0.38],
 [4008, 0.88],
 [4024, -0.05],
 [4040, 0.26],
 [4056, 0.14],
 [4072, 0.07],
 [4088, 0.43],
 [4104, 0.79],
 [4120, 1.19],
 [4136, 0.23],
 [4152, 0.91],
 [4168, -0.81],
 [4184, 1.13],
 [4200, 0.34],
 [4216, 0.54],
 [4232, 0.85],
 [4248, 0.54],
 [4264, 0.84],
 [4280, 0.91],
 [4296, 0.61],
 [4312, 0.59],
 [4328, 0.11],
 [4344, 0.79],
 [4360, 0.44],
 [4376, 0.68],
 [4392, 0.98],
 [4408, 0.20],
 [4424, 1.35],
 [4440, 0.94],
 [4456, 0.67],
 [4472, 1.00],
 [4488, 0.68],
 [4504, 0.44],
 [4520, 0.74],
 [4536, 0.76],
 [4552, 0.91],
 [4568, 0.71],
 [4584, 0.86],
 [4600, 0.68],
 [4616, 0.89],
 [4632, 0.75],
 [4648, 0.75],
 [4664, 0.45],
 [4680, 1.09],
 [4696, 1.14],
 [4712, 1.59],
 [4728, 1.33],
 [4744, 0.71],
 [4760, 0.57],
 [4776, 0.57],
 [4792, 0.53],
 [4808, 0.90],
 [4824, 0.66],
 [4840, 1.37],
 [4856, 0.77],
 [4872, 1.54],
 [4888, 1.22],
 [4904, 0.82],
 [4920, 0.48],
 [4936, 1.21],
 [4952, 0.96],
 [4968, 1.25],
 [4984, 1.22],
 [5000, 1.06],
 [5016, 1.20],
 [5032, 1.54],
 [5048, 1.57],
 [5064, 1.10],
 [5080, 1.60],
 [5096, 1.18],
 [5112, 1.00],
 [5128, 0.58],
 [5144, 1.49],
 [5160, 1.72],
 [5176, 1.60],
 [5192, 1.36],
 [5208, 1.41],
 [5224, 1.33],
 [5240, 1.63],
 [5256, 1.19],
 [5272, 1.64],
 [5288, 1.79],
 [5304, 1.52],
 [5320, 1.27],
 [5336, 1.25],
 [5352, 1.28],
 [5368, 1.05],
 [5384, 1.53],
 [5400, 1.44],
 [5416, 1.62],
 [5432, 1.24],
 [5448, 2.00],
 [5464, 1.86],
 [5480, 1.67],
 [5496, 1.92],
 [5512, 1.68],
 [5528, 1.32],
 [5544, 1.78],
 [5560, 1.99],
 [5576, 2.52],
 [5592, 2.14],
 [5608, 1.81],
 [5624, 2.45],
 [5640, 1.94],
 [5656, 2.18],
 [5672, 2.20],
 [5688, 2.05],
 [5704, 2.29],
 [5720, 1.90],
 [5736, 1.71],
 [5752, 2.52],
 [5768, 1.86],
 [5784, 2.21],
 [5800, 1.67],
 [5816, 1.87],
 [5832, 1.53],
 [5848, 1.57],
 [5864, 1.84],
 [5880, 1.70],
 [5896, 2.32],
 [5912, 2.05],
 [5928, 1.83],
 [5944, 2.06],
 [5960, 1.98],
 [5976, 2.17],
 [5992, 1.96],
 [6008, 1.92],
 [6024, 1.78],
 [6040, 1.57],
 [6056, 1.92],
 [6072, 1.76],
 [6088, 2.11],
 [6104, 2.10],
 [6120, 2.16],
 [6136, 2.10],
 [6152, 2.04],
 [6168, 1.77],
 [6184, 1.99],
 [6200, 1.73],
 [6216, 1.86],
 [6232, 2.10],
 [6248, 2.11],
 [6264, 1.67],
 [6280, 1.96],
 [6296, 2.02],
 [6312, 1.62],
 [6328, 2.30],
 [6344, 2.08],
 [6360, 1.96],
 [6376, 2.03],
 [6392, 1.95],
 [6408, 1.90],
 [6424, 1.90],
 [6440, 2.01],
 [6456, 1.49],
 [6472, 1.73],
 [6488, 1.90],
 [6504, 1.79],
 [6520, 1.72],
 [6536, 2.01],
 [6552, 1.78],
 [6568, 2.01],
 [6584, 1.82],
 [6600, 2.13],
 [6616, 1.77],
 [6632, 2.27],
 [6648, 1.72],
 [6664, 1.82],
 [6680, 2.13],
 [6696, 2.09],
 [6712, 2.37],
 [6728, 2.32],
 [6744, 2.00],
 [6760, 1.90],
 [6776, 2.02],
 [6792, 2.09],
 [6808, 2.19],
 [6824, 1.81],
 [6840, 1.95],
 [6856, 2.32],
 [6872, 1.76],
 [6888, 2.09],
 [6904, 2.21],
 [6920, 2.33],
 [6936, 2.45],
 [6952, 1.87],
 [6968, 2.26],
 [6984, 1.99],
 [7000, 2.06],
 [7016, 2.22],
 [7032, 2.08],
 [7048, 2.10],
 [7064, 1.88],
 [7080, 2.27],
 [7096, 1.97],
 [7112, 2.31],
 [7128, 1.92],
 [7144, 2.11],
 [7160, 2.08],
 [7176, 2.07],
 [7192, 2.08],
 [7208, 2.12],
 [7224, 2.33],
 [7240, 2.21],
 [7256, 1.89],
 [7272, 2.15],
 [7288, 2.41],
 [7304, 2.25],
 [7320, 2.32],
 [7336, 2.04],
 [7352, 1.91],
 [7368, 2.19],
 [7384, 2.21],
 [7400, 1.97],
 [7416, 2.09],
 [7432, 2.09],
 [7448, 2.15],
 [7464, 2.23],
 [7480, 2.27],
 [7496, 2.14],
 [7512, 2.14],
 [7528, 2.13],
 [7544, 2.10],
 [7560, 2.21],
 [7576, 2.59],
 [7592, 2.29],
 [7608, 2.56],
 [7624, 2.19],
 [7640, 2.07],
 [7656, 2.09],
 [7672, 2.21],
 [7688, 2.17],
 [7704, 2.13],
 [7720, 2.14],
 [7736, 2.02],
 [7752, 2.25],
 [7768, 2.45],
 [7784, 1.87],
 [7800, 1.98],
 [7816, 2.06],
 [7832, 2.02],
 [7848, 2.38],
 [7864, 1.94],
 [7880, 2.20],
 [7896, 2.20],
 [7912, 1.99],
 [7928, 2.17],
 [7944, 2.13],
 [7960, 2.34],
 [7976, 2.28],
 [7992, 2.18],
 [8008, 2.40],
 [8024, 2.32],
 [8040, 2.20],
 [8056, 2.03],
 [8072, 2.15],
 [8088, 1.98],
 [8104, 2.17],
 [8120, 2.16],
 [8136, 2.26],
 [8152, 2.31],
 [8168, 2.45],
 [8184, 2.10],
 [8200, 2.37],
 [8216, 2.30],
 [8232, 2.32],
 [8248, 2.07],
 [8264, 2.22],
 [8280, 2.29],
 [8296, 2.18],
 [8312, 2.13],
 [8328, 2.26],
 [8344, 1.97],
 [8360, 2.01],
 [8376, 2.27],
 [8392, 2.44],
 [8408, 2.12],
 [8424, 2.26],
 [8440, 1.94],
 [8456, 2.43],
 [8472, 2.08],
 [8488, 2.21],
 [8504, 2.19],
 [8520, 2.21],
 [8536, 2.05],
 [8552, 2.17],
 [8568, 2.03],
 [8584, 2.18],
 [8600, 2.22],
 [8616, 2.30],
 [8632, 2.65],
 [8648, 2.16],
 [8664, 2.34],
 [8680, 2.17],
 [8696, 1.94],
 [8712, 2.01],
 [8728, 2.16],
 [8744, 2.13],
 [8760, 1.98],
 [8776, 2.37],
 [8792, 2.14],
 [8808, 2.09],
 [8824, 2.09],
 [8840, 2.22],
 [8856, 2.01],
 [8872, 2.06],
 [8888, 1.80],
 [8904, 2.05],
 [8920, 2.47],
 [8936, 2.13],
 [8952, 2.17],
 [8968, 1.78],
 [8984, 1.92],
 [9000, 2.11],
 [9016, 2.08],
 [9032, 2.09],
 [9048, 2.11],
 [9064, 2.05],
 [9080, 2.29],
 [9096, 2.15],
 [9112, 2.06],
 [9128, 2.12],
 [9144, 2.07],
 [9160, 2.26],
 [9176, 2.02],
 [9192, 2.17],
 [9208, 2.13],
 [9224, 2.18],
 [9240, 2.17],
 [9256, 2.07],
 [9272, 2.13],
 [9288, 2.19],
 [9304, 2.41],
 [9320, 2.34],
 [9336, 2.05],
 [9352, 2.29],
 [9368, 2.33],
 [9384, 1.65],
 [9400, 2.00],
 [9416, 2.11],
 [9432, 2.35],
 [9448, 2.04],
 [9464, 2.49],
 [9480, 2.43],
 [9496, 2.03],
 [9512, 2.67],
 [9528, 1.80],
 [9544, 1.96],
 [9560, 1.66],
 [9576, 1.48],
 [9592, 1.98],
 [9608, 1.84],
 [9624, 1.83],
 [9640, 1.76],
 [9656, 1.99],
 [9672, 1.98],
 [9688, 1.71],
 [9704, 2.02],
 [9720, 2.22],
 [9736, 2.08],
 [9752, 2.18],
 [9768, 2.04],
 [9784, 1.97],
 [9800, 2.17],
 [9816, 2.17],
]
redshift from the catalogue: 0.25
